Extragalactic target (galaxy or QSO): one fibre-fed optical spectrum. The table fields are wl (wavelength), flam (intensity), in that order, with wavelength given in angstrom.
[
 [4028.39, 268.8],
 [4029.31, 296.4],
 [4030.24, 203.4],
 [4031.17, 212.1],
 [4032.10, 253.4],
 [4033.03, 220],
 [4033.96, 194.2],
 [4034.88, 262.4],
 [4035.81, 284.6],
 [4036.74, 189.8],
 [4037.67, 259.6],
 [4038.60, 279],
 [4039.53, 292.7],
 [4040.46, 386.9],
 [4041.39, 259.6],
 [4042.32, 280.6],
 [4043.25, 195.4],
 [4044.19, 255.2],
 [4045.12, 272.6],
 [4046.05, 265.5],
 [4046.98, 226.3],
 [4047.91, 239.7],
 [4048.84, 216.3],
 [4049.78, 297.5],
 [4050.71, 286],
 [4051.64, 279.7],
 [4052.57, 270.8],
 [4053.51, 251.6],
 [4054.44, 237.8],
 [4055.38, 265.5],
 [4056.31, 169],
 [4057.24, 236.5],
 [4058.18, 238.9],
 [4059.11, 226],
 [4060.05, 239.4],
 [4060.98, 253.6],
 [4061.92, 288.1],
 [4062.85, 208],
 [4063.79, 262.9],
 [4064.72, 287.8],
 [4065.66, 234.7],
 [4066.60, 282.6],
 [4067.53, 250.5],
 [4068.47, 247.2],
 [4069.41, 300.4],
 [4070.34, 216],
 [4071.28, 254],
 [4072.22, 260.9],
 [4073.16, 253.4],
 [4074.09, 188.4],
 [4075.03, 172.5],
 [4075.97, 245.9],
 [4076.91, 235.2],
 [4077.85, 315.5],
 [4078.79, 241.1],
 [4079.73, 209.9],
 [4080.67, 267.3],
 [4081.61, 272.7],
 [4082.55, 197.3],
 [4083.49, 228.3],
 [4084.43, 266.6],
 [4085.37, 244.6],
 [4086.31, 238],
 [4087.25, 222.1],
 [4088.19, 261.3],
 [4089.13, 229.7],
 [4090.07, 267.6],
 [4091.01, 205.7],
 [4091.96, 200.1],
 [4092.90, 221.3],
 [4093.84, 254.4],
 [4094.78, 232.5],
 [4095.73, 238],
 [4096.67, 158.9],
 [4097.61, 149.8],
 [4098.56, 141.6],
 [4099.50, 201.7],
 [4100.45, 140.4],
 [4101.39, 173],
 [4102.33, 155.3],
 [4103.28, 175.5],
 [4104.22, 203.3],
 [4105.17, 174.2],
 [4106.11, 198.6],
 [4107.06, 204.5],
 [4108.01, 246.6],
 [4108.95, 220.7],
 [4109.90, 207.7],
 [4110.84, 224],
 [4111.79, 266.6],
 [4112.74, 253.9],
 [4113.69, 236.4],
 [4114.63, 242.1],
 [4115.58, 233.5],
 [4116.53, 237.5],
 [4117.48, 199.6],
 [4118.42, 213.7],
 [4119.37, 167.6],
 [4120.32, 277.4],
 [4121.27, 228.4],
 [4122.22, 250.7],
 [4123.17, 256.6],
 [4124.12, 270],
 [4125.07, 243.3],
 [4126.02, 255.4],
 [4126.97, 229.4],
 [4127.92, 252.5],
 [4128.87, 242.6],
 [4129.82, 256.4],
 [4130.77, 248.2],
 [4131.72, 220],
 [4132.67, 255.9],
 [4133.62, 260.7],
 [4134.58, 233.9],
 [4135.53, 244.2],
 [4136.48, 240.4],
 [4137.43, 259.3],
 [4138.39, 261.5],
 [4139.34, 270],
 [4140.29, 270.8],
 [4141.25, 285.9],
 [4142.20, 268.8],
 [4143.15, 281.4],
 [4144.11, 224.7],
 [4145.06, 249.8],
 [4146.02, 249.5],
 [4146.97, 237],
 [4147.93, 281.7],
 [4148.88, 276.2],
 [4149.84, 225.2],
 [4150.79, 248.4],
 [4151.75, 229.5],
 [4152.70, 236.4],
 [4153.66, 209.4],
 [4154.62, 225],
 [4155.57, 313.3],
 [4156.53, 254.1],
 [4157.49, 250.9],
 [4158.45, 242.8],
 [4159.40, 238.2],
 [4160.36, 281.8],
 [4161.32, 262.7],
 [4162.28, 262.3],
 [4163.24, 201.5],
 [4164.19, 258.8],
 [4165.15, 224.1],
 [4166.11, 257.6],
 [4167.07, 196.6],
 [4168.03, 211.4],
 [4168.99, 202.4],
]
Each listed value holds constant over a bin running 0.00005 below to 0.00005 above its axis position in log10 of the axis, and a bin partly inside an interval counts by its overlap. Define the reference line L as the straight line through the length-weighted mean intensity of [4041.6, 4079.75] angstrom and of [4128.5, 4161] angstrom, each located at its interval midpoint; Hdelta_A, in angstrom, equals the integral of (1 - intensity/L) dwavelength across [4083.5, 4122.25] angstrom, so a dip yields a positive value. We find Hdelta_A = 5.31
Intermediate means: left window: 248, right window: 252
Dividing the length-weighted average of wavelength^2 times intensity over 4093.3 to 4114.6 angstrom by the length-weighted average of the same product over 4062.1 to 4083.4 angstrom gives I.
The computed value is 0.84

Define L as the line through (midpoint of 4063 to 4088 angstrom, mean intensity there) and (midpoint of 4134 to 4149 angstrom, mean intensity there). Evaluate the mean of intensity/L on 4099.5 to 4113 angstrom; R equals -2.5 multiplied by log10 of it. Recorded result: 0.236 mag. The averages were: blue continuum 246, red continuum 258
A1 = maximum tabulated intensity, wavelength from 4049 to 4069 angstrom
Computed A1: 297.5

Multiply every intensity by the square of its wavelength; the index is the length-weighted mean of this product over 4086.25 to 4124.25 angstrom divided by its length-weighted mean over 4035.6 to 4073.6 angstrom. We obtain 0.87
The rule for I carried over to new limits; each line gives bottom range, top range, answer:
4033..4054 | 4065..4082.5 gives 0.96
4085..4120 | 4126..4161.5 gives 1.21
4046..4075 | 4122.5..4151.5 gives 1.06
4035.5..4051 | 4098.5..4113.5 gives 0.79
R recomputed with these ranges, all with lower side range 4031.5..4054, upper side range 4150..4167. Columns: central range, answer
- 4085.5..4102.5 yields 0.22 mag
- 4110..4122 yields 0.09 mag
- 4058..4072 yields 0.01 mag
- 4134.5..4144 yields -0.06 mag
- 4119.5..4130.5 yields 0.00 mag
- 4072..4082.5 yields 0.07 mag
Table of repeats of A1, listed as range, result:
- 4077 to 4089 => 315.5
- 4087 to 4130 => 277.4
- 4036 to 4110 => 386.9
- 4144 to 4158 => 313.3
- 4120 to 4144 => 285.9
